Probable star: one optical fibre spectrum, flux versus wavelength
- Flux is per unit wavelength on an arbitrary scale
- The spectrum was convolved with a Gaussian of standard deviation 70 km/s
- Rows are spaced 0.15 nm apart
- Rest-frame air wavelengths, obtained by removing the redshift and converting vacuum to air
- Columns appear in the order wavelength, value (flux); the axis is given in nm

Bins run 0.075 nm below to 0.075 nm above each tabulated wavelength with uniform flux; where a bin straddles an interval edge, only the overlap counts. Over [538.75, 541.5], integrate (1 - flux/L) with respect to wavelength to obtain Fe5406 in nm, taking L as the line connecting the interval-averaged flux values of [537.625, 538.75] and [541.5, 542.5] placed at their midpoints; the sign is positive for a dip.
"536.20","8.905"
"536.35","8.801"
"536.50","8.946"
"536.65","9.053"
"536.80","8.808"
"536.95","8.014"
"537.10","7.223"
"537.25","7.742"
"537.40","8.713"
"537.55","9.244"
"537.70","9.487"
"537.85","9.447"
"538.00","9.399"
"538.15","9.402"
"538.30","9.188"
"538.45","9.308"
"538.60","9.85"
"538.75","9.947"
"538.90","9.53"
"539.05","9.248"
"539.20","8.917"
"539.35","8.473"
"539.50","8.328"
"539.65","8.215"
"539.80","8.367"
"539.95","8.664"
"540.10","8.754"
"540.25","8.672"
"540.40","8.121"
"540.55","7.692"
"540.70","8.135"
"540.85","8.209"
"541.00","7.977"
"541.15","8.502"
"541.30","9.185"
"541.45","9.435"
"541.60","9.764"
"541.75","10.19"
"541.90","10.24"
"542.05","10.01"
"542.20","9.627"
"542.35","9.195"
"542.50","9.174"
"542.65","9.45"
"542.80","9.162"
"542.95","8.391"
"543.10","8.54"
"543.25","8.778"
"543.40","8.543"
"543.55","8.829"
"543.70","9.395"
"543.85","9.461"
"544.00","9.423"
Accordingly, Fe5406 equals 0.29 nm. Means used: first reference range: 9.47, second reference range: 9.78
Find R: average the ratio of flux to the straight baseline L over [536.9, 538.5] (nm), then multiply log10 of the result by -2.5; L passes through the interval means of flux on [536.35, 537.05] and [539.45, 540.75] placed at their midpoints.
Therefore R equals -0.03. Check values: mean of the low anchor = 8.66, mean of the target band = 8.84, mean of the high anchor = 8.33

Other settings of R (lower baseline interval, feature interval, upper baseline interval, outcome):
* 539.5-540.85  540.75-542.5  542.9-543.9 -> -0.088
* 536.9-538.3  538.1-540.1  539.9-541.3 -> -0.056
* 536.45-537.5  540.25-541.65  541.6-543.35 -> 0.066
